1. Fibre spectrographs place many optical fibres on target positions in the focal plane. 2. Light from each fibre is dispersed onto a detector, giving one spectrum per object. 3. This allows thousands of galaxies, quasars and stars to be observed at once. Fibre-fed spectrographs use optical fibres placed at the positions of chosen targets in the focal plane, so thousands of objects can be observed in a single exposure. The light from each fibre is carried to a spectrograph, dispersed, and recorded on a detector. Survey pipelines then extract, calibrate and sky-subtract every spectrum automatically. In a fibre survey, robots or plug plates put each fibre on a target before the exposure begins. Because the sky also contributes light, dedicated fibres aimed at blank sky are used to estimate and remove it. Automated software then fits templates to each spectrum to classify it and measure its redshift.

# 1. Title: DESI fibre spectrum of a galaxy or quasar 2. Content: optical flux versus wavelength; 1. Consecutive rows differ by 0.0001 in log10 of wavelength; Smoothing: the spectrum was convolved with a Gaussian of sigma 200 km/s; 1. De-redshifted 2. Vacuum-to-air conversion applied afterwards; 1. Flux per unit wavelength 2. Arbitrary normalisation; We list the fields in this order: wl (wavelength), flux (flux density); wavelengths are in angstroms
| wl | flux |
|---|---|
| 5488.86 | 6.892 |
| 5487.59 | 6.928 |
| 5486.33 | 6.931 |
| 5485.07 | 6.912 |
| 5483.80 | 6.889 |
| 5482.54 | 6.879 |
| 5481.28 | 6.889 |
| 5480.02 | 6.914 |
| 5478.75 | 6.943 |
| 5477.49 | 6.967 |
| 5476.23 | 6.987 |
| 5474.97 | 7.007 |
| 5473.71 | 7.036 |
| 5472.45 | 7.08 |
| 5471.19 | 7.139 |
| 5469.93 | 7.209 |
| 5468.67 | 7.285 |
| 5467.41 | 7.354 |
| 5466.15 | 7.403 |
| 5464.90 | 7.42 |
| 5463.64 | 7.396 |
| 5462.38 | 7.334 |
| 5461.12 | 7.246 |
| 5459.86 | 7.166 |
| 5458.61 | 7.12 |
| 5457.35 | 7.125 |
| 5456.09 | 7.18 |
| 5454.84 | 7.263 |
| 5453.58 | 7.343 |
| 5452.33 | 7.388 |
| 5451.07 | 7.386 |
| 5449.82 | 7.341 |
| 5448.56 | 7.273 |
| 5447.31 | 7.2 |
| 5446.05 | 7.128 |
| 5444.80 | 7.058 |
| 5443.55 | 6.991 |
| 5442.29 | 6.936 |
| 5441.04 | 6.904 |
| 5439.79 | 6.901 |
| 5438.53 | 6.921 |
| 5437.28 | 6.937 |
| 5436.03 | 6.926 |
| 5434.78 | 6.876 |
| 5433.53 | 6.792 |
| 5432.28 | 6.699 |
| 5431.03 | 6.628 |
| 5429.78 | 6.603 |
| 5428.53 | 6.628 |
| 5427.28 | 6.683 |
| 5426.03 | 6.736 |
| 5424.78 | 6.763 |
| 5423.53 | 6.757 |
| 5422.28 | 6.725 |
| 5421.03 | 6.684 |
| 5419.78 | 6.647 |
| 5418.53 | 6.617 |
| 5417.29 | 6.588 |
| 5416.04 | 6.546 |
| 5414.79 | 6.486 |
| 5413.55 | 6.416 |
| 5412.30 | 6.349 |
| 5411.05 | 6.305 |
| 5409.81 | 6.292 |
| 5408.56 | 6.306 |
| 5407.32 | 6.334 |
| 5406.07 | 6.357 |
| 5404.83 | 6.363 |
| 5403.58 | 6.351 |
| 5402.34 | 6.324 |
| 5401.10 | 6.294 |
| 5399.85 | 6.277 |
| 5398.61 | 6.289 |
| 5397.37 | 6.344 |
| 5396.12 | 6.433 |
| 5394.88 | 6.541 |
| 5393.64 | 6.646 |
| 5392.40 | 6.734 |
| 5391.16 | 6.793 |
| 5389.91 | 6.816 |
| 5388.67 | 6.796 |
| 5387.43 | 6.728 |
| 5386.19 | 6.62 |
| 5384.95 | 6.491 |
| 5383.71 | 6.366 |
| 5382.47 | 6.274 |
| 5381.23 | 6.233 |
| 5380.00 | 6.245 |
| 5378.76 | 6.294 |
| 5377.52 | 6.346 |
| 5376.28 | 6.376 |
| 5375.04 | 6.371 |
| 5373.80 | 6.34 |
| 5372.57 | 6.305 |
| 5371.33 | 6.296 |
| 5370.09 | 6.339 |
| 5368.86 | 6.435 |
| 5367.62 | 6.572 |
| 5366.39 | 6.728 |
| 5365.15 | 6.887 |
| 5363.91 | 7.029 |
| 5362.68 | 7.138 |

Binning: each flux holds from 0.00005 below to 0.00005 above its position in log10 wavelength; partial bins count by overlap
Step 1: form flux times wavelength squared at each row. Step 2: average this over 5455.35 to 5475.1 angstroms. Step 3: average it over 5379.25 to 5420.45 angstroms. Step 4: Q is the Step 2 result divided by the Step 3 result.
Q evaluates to 1.15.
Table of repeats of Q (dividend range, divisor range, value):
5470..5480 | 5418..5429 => 1.07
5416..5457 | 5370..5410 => 1.10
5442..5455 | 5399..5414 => 1.16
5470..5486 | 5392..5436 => 1.09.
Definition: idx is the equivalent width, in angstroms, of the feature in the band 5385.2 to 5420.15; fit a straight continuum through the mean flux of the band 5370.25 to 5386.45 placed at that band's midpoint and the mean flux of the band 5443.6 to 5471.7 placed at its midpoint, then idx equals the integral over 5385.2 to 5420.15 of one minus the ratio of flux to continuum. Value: 0.7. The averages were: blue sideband 6.34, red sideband 7.26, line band 6.48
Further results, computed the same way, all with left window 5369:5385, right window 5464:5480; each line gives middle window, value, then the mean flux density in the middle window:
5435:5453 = -0.47 angstroms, 7.09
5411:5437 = 0.32 angstroms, 6.65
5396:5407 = 0.35 angstroms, 6.33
